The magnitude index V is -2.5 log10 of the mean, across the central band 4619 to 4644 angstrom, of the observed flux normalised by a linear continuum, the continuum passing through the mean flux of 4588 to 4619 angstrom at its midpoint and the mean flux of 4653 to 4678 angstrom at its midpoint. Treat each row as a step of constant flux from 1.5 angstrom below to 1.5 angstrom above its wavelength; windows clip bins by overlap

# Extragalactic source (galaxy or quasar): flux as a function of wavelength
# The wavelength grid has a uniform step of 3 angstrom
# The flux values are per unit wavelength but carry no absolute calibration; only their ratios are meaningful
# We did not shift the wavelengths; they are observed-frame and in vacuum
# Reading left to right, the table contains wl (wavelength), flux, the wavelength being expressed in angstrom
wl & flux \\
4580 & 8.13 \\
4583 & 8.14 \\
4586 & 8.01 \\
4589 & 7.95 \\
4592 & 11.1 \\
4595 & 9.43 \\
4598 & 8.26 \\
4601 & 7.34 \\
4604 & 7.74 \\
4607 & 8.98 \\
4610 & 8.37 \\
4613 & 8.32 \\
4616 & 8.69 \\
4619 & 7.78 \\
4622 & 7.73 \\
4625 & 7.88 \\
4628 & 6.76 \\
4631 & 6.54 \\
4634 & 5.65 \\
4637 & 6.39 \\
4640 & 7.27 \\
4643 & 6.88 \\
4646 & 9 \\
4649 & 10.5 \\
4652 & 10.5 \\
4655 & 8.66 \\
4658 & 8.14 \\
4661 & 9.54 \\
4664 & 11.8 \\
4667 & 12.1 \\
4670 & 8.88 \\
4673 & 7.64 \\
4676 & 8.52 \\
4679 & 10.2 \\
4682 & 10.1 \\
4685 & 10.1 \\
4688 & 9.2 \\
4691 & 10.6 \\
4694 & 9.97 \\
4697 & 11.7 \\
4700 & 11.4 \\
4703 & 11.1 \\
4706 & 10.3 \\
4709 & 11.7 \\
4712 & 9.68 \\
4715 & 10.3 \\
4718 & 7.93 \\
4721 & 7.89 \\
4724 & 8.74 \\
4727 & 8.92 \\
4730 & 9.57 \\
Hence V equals 0.28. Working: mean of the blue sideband 8.59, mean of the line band 6.94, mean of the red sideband 9.45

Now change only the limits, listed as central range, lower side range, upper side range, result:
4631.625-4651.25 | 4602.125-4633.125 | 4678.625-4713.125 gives 0.13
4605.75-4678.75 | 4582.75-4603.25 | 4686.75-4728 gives 0.09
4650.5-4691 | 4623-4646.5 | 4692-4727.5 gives -0.15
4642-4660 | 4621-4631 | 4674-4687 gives -0.08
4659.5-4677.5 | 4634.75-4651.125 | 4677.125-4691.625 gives -0.07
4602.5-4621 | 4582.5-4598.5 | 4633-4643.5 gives -0.06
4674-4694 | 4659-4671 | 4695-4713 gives 0.11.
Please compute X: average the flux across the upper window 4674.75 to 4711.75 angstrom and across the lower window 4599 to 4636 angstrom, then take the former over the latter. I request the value 1.36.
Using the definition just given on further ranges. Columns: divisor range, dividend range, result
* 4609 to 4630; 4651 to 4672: 1.25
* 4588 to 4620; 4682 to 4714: 1.23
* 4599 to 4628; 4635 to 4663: 1.07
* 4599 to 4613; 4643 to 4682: 1.17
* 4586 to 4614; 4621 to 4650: 0.86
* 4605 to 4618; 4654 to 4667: 1.16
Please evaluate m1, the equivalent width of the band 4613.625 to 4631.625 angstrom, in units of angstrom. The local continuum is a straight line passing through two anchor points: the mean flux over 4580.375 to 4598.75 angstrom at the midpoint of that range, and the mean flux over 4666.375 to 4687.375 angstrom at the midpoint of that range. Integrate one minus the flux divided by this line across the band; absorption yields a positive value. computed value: 2.8 angstrom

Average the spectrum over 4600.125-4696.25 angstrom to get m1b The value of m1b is 8.71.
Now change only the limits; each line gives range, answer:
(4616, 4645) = 7.11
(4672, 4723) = 9.91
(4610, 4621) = 8.25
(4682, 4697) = 10.2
